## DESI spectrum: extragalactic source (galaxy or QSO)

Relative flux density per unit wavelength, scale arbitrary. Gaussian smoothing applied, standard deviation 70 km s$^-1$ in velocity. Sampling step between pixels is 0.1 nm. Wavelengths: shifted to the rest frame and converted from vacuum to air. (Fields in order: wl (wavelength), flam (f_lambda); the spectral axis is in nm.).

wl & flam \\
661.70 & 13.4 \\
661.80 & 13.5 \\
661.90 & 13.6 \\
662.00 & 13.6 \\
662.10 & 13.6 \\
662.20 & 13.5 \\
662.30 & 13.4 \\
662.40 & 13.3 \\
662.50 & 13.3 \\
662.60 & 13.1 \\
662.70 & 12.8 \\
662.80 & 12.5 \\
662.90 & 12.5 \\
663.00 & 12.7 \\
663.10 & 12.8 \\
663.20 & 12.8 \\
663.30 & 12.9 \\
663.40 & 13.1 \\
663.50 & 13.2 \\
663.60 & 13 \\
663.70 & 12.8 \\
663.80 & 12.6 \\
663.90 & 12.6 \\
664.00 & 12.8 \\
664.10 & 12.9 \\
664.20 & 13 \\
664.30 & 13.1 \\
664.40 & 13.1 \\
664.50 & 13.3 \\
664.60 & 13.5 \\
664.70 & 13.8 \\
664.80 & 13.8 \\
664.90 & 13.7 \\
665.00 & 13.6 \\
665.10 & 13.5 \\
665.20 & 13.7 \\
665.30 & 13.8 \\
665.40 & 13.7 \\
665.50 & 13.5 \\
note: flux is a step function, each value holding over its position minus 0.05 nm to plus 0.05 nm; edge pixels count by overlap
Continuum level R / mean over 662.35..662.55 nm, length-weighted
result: 13.3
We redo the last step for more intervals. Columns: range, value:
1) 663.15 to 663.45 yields 12.9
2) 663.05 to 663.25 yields 12.8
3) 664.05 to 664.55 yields 13.1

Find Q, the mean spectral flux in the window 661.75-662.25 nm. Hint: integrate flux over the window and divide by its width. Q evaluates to 13.6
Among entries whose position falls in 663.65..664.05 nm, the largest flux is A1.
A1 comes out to 12.8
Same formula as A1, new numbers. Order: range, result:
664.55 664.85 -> 13.8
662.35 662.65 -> 13.3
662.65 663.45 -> 13.1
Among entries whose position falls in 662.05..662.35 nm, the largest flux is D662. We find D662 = 13.6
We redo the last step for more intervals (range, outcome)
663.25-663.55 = 13.2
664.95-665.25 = 13.7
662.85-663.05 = 12.7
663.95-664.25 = 13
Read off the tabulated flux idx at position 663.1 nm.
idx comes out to 12.8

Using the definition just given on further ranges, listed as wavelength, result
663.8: 12.6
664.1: 12.9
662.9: 12.5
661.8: 13.5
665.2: 13.7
